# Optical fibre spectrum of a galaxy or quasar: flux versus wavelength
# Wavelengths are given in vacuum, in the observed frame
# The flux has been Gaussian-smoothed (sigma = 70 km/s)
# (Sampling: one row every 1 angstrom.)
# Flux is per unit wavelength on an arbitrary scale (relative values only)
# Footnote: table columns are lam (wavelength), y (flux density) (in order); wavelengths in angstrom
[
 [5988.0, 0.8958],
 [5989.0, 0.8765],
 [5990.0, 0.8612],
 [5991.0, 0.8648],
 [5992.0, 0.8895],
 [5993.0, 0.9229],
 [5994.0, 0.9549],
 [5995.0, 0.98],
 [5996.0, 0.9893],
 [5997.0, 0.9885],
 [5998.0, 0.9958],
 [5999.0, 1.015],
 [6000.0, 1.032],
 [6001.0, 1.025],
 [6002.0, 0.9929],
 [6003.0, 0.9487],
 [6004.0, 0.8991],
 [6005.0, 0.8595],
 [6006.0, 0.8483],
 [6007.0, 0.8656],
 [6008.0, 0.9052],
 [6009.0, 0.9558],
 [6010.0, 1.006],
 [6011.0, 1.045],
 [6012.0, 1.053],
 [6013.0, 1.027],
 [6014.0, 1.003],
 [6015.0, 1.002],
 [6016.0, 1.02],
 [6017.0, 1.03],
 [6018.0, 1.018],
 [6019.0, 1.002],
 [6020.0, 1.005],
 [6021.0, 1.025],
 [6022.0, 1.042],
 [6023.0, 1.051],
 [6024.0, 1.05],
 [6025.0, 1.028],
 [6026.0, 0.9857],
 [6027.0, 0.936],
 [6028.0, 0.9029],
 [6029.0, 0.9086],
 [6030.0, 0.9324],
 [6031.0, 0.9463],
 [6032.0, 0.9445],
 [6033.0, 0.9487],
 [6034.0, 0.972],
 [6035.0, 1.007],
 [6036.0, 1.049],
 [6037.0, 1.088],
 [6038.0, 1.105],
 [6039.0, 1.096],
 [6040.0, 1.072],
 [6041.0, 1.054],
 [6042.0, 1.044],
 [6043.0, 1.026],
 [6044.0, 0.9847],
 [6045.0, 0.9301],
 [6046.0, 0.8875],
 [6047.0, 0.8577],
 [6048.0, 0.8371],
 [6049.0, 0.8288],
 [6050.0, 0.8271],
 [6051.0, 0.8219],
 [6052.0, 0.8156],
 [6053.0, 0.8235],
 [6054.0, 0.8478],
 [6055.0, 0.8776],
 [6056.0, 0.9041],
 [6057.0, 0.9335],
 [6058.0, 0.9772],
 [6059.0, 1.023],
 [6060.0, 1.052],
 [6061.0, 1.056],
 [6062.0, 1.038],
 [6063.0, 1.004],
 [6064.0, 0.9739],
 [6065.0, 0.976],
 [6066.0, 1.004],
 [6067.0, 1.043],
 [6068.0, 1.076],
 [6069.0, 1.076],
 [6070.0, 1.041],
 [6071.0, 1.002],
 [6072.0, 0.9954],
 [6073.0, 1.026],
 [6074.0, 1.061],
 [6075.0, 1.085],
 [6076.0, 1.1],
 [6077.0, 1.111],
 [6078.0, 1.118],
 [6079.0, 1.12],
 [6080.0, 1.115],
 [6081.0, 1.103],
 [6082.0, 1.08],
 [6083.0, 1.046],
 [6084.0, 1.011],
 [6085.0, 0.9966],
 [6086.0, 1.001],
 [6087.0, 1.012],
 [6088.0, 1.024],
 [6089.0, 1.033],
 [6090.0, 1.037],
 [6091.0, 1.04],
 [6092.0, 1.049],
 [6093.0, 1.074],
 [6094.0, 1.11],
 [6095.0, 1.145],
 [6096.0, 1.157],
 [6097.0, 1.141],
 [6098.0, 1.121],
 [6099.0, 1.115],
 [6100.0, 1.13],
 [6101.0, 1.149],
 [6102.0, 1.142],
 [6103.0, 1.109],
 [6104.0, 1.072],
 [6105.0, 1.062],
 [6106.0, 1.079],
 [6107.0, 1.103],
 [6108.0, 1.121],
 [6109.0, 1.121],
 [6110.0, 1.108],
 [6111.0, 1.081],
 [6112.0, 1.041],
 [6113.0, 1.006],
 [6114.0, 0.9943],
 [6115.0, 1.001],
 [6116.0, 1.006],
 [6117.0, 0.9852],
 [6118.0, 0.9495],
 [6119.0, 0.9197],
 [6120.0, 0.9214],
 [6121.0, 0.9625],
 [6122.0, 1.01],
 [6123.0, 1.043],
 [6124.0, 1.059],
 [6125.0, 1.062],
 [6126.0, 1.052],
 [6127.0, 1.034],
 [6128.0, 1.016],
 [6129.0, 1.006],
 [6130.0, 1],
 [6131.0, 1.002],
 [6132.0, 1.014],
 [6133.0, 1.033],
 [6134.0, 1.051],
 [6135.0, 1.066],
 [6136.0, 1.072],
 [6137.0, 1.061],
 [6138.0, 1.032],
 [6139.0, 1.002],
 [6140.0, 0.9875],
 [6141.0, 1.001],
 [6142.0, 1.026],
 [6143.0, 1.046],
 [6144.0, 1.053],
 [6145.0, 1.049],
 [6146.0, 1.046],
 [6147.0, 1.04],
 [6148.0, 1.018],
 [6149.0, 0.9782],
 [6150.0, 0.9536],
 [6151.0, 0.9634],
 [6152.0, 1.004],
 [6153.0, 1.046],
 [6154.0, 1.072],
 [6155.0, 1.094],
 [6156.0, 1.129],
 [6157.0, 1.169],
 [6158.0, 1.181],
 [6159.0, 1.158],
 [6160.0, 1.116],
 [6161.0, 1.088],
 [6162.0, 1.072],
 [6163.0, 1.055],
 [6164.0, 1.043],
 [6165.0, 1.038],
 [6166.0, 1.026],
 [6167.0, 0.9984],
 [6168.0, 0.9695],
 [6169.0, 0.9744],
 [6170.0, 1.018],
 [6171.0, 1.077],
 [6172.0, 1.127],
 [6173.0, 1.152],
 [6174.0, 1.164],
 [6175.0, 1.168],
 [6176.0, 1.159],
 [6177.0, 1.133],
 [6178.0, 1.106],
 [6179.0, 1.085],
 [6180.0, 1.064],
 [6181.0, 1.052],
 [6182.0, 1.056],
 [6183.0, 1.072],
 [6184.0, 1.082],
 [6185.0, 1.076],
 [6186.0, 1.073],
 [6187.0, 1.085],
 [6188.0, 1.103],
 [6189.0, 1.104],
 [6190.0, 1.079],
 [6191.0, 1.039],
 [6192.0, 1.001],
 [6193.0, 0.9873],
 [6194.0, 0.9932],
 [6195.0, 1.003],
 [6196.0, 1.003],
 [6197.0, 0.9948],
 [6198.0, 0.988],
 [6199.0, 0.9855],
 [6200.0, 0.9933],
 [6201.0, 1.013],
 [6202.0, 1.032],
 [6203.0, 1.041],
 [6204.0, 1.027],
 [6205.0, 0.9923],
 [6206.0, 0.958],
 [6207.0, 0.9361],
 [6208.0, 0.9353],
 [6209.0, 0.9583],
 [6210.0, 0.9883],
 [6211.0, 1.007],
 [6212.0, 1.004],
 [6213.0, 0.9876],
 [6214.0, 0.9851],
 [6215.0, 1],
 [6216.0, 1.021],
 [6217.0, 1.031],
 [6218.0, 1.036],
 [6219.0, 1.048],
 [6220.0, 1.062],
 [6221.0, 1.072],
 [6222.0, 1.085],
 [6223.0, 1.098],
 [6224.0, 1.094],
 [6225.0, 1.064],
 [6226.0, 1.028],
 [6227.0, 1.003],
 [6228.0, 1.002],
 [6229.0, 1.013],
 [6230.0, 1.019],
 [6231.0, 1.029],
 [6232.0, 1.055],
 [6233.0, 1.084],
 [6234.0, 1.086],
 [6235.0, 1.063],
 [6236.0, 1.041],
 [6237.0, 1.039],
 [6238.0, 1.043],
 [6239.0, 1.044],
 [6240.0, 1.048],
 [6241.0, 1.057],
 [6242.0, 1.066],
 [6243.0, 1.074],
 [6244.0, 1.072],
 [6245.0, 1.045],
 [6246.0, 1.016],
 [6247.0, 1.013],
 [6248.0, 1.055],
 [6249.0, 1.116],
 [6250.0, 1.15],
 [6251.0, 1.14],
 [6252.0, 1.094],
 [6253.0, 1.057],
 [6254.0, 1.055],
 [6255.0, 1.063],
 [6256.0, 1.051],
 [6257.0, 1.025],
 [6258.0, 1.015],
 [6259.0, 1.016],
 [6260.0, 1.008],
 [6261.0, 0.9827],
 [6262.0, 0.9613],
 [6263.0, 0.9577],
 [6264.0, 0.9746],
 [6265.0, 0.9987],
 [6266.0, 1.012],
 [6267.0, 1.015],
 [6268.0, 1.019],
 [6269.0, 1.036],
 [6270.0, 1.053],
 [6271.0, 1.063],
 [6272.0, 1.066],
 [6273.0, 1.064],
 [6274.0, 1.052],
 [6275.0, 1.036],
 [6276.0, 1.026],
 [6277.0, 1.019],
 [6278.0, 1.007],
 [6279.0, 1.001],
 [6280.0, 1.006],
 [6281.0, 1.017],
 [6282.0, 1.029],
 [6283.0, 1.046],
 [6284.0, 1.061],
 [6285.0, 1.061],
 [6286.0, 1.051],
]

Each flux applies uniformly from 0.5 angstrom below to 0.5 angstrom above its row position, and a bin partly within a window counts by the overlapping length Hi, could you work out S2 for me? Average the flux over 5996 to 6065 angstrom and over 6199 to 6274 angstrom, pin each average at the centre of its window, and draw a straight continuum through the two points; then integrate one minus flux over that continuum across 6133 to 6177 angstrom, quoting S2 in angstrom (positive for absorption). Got -2.2 angstrom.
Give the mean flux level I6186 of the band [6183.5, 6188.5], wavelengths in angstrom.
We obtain 1.08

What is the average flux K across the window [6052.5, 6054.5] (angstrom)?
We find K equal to 0.836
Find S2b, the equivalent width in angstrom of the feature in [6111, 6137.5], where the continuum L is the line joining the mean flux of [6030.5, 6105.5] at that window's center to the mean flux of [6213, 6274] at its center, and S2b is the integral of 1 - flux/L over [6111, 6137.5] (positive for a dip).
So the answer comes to 0.3 angstrom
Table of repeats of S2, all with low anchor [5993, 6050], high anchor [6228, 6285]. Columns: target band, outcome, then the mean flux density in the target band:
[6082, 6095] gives -0.58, 1.04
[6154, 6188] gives -2.28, 1.09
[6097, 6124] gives -1.37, 1.05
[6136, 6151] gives -0.14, 1.02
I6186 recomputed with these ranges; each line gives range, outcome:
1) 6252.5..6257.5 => 1.05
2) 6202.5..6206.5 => 1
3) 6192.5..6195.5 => 0.994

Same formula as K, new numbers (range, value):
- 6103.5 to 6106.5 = 1.07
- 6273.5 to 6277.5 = 1.03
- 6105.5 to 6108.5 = 1.1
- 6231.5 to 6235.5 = 1.07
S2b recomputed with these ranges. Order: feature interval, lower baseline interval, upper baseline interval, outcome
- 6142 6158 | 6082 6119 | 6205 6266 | 0.1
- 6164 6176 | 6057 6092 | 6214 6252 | -0.2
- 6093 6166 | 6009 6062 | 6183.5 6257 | -3.4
